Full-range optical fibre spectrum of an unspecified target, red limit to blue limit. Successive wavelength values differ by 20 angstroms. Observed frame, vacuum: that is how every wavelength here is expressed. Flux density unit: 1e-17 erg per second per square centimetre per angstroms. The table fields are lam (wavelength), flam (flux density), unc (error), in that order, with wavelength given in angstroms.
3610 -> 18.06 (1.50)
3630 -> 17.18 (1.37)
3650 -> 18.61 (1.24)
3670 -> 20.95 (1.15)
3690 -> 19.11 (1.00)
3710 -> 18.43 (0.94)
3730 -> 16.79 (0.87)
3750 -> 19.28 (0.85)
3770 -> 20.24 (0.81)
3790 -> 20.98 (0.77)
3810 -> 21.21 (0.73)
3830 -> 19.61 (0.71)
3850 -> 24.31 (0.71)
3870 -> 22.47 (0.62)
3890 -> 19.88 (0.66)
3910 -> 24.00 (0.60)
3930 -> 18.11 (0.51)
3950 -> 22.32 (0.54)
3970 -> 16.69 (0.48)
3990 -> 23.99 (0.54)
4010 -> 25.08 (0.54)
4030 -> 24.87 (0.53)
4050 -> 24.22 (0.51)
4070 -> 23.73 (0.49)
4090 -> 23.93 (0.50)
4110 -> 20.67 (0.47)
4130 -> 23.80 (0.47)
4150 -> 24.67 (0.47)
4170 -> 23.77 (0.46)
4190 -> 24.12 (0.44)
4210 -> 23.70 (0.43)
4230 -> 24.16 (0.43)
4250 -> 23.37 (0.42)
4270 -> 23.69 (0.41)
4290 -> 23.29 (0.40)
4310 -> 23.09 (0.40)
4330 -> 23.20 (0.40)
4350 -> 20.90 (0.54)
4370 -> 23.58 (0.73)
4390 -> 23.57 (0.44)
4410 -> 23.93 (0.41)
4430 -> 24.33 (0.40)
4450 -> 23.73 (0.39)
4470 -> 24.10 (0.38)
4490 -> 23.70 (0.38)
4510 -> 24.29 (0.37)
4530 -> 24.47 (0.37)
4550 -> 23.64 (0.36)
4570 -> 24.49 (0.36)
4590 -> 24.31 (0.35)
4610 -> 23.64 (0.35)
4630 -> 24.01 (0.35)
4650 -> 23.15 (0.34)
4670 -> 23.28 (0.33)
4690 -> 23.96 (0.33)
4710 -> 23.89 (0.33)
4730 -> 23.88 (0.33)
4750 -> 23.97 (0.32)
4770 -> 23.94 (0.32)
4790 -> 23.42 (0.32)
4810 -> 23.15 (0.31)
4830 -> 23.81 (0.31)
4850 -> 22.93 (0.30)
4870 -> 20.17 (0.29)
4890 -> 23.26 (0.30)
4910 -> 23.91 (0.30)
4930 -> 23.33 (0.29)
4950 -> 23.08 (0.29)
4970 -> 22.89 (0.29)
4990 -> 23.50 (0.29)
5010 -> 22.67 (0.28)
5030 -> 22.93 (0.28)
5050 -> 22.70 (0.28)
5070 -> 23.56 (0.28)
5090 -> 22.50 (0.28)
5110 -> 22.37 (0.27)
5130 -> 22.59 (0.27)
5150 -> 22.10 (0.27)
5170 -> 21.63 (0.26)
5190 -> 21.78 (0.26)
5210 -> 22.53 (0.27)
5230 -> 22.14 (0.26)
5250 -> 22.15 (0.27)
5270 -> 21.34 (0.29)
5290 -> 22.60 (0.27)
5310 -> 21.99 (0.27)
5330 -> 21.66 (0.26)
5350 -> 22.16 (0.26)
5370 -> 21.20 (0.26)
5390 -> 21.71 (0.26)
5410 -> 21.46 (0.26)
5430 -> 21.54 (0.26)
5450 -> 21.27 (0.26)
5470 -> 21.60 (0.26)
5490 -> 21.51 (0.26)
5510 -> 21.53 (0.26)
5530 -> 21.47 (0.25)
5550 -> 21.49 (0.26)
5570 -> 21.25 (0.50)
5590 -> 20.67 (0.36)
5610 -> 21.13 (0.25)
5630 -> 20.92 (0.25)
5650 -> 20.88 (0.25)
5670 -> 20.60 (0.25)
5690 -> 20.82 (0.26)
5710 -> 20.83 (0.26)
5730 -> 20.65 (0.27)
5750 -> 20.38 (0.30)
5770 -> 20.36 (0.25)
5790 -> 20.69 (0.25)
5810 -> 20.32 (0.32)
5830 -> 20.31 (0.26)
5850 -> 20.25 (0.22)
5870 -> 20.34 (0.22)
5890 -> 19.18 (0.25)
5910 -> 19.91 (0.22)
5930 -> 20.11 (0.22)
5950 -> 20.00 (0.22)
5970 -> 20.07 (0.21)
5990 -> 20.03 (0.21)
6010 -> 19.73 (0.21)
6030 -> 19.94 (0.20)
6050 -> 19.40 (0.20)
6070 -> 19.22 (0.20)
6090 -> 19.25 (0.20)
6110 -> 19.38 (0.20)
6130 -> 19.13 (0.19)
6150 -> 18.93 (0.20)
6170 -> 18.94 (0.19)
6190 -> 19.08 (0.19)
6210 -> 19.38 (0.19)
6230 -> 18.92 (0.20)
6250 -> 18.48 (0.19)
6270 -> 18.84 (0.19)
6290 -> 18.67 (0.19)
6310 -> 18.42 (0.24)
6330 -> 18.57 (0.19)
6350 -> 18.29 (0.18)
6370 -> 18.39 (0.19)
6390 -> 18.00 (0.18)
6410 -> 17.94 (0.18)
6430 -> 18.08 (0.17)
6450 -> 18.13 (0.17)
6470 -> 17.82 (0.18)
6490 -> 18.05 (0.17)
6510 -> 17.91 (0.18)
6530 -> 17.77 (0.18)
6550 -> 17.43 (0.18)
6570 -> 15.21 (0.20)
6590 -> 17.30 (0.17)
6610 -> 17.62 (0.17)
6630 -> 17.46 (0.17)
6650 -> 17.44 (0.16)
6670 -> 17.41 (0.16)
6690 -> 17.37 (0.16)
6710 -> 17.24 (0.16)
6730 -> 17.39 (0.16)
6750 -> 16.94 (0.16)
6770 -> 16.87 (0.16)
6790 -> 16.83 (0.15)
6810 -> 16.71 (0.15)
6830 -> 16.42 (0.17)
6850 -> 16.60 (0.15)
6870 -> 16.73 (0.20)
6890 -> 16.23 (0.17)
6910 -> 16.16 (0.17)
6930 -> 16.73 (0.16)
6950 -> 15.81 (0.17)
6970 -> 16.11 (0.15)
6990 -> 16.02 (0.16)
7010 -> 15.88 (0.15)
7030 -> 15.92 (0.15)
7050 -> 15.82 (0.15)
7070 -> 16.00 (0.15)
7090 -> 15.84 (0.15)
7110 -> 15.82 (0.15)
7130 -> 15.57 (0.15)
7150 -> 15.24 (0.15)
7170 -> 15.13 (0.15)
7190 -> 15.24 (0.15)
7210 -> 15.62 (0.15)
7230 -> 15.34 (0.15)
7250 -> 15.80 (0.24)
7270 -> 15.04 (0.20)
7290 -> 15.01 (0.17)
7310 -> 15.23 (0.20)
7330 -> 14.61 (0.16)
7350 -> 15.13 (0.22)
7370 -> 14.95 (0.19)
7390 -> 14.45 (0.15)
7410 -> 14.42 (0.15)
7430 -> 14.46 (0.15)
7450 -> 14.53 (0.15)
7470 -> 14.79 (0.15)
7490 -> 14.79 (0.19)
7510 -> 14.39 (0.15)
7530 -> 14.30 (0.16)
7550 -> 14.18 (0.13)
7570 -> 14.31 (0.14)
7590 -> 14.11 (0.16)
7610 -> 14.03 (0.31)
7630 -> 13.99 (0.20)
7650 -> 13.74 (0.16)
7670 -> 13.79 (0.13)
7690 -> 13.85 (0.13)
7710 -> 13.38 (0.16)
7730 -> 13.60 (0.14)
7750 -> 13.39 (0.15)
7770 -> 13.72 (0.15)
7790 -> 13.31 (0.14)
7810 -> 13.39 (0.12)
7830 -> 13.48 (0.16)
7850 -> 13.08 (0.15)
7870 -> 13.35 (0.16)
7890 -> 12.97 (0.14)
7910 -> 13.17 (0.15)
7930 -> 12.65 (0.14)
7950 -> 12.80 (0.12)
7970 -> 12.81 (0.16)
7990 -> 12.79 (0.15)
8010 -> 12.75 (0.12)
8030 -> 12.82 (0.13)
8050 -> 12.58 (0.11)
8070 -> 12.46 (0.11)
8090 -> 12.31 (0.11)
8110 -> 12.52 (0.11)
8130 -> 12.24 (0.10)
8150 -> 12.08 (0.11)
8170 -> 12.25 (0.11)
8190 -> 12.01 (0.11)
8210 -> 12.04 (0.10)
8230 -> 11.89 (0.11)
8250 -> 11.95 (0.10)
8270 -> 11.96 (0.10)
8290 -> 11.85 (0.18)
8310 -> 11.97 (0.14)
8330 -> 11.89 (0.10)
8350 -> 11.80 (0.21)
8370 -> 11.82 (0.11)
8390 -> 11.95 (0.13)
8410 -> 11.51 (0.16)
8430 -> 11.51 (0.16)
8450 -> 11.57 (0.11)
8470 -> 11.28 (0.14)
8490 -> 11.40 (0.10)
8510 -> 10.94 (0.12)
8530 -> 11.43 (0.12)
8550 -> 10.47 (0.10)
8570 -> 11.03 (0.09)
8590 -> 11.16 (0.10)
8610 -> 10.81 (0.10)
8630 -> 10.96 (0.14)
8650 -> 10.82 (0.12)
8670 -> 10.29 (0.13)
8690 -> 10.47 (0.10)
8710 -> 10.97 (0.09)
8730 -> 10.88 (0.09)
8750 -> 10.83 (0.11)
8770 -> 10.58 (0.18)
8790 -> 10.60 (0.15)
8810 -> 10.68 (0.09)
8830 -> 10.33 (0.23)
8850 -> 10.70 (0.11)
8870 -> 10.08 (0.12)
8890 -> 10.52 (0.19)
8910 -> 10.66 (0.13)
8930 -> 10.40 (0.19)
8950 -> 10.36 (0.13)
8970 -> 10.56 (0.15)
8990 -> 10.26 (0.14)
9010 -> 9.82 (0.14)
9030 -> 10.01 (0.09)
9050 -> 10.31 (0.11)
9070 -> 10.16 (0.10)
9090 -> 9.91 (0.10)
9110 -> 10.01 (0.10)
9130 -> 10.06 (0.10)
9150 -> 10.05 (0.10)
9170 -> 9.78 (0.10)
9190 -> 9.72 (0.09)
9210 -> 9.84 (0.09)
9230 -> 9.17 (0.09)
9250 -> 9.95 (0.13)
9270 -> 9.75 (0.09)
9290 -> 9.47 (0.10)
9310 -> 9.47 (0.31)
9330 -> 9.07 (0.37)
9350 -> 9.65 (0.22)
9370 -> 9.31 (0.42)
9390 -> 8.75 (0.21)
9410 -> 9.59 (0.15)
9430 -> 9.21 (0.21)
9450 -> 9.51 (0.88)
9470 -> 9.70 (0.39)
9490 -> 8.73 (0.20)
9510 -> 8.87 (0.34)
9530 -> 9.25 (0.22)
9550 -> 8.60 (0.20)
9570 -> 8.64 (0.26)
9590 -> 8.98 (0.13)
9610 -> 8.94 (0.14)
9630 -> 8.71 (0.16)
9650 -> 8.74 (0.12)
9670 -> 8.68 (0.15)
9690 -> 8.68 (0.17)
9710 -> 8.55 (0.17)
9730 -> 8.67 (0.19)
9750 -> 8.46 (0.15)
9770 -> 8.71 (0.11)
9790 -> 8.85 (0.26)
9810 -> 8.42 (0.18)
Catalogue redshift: 0.000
